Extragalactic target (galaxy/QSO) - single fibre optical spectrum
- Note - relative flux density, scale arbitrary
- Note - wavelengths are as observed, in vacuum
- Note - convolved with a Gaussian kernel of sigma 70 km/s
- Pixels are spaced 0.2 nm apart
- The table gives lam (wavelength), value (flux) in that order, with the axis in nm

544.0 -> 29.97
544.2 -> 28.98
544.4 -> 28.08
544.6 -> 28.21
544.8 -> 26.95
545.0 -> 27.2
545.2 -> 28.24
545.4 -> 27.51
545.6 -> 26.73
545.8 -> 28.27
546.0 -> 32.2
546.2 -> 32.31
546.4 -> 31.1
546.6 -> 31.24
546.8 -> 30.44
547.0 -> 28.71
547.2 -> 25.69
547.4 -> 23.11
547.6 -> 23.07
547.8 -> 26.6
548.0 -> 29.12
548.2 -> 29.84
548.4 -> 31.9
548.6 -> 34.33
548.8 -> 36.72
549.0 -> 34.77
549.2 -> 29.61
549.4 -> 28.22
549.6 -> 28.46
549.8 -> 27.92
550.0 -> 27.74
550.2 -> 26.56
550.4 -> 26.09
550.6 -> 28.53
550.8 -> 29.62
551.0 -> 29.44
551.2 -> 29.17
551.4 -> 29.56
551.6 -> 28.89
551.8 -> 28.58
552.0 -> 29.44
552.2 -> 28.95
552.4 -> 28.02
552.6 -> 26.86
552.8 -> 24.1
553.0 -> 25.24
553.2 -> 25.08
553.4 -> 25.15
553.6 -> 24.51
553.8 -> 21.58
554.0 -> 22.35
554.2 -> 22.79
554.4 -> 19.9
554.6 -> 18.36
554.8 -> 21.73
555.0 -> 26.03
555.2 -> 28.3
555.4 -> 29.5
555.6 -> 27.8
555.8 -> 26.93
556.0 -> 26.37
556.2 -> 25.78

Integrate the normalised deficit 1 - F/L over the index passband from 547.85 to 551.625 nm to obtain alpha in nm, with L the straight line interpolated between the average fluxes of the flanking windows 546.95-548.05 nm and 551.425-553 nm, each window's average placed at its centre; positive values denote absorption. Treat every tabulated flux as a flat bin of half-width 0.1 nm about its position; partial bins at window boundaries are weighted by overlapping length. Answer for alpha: -0.44 nm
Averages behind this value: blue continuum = 25.8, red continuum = 27.8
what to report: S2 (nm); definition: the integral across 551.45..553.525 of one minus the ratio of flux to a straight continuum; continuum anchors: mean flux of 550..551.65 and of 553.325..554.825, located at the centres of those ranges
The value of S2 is -0.16 nm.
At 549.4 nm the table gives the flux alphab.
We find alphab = 28.22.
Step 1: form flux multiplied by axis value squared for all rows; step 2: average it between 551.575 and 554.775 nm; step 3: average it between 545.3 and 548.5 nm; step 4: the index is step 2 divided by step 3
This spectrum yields 0.89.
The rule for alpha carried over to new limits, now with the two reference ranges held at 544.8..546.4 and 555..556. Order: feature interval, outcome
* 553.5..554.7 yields 0.27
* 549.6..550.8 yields 0.03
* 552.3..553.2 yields 0.07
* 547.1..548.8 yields 0.01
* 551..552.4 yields -0.04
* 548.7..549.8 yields -0.11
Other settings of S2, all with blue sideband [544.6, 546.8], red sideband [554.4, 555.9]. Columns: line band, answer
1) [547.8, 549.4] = -0.22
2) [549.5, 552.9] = -0.16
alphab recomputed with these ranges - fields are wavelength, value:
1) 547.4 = 23.11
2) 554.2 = 22.79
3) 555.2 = 28.3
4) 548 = 29.12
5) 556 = 26.37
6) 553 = 25.24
